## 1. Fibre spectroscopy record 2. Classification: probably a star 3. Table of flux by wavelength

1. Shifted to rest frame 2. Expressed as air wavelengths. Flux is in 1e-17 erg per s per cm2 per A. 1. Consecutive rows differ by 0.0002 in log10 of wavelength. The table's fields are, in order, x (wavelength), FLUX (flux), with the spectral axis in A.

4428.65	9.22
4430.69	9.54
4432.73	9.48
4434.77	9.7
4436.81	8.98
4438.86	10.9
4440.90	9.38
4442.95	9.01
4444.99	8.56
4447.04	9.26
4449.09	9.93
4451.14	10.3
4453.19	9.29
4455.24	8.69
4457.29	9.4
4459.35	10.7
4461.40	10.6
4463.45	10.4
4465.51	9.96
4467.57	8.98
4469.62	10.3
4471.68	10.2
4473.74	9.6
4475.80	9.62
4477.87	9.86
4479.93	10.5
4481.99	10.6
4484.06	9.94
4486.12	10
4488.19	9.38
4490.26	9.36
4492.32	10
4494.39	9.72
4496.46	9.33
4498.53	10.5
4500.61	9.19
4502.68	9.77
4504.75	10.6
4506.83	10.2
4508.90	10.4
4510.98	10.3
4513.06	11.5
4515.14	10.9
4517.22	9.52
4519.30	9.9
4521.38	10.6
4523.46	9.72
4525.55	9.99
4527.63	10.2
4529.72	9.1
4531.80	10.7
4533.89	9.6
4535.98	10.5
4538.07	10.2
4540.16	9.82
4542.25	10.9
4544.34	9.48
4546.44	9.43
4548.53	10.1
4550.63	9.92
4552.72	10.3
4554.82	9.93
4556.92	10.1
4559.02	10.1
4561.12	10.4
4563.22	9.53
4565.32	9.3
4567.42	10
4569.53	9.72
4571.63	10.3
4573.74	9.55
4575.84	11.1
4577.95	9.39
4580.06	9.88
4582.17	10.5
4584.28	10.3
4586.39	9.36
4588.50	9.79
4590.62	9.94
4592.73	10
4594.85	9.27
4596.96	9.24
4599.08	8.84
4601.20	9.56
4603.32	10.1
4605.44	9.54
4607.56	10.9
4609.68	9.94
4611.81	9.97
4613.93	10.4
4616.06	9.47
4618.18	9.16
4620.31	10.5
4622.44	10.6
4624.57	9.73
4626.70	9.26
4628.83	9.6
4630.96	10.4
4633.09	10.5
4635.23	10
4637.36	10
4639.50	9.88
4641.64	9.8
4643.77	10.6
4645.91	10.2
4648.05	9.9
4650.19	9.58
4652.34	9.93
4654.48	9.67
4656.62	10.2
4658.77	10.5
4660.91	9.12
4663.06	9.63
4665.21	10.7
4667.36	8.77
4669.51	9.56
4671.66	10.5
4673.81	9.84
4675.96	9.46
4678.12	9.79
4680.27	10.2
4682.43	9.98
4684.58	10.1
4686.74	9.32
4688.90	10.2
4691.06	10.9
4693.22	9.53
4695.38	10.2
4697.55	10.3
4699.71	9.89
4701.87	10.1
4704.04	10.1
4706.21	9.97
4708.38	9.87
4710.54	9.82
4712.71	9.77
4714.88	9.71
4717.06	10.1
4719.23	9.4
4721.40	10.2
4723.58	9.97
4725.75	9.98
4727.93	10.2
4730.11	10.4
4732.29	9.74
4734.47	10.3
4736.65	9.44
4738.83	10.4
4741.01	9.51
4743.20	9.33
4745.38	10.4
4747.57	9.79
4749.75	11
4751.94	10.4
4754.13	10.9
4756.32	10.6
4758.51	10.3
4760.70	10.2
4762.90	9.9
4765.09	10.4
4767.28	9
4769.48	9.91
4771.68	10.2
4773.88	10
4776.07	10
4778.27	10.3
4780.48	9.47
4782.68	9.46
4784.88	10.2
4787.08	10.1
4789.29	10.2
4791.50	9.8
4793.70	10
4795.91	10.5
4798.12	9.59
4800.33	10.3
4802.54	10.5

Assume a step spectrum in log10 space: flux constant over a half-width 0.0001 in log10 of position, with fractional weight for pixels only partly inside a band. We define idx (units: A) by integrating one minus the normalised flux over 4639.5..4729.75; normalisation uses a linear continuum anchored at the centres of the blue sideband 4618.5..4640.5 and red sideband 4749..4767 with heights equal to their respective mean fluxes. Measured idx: 2.0 A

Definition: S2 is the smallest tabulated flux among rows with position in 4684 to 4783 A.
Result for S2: 9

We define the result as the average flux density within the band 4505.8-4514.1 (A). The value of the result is 10.6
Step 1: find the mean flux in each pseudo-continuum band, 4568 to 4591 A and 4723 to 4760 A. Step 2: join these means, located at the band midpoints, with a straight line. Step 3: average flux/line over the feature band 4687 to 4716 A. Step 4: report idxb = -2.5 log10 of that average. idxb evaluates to 0.012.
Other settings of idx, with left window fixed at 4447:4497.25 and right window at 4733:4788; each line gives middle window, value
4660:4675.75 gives 0.4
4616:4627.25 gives 0.1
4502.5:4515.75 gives -0.9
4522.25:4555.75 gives -0.3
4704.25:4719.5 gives 0.3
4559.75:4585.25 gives -0.2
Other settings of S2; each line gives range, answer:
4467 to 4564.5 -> 8.98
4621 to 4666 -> 9.12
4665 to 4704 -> 8.77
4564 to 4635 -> 8.84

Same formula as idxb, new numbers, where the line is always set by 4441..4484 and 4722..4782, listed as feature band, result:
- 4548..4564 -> -0.019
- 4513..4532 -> -0.031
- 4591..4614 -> 0.016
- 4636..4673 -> 0.006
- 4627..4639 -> -0.009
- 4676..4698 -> -0.001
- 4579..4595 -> -0.001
